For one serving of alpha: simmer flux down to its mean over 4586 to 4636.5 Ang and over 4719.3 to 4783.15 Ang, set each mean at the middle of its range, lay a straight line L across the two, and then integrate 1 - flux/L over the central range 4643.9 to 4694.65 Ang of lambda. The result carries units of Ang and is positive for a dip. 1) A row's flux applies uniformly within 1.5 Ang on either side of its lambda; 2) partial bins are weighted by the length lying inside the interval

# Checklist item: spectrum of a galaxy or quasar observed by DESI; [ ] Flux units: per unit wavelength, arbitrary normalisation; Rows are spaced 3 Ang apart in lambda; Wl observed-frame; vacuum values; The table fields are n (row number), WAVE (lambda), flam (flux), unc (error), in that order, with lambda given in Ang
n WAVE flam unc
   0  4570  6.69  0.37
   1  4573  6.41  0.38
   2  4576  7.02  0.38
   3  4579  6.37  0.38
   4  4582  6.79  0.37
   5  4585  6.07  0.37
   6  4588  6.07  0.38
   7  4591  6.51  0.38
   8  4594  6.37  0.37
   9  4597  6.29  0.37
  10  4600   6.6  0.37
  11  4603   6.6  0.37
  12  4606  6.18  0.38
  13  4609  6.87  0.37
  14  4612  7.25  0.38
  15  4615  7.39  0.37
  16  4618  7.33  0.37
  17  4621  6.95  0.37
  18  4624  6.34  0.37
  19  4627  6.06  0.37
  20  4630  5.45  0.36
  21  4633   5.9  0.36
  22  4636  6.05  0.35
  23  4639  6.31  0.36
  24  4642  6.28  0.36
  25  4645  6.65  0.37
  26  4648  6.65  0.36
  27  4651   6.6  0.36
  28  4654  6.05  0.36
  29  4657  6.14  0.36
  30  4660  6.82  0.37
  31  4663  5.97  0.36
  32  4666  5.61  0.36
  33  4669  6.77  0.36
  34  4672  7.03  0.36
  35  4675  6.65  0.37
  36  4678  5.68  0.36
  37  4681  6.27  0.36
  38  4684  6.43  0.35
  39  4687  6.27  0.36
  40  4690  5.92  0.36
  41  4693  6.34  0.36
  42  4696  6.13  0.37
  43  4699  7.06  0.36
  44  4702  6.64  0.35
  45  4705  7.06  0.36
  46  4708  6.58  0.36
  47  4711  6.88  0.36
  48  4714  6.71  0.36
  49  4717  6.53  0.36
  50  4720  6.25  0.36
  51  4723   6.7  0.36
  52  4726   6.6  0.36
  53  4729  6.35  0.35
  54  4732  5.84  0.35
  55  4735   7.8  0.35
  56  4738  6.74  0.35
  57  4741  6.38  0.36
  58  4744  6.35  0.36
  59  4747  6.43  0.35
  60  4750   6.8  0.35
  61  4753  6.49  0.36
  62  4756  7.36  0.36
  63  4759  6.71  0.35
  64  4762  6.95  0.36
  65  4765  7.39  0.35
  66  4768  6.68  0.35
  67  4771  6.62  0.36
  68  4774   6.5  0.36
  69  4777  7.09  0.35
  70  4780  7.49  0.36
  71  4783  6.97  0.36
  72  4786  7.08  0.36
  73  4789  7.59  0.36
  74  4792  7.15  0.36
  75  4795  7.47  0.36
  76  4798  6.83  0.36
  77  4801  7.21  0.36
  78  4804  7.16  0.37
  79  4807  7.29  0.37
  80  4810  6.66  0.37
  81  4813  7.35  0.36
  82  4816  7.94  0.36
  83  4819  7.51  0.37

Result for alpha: 1.96 Ang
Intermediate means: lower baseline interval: 6.49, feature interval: 6.34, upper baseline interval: 6.75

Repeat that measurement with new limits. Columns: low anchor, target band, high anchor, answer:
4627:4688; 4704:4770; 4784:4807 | 1.1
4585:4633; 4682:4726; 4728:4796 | 1.3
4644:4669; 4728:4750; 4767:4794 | 0.7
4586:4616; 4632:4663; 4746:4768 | 1.6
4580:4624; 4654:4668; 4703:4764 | 1.1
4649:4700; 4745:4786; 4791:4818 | 0.5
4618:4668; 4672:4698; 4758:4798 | 1.0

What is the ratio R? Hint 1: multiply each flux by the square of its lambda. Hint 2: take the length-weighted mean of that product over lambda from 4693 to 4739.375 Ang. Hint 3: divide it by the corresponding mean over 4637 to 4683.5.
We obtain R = 1.07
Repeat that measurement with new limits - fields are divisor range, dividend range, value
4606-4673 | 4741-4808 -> 1.14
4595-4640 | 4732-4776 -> 1.10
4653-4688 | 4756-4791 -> 1.16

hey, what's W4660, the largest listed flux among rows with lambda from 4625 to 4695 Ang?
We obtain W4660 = 7.03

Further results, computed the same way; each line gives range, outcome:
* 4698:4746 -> 7.8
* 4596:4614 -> 7.25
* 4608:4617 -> 7.39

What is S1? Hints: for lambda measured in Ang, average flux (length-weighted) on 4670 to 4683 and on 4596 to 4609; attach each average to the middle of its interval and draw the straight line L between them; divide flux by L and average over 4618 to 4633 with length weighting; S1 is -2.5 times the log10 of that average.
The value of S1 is 0.03 mag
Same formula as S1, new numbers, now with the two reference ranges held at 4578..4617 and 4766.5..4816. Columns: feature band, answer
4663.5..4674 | 0.06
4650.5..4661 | 0.06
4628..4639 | 0.14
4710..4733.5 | 0.07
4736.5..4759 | 0.05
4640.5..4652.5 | 0.03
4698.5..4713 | 0.01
